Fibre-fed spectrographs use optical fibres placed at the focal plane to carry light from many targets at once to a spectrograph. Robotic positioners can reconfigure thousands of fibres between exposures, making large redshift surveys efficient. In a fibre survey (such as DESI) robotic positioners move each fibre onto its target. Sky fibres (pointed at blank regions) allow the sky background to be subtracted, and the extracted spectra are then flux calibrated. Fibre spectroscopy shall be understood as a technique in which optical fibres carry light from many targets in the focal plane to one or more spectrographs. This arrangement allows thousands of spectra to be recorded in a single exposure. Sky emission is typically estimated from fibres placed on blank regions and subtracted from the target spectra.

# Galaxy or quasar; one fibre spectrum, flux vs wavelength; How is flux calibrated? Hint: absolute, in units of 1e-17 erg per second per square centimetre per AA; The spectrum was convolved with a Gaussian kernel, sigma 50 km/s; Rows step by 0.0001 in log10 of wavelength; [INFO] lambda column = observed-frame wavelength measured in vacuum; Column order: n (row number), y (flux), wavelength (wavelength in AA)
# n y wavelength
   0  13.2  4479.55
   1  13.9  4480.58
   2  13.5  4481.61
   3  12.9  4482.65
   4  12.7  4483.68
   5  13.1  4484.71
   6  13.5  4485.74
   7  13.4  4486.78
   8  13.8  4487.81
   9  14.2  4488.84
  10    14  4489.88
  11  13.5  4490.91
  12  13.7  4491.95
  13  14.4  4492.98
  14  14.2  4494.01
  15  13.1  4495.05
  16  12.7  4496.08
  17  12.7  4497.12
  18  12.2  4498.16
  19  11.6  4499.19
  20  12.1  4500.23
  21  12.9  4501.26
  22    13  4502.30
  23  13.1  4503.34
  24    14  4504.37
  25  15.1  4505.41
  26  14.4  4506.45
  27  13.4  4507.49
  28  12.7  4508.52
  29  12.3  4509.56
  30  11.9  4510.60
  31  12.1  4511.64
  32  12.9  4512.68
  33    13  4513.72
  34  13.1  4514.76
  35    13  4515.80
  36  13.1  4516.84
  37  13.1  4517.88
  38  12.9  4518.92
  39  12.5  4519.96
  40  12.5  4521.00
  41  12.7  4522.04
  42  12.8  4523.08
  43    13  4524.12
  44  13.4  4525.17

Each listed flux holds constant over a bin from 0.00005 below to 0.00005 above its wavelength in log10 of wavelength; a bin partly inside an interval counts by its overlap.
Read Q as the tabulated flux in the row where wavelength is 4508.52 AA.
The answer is 12.7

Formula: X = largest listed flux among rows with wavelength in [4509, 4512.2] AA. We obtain 12.3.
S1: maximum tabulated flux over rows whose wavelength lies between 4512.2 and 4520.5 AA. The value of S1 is 13.1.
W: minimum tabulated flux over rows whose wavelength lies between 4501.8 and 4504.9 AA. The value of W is 13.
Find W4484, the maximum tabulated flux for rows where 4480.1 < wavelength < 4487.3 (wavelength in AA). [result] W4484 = 13.9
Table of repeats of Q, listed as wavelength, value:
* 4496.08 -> 12.7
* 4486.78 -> 13.4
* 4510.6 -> 11.9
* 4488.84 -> 14.2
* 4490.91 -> 13.5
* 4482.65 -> 12.9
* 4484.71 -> 13.1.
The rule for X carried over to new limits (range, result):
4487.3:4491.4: 14.2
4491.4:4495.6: 14.4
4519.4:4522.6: 12.7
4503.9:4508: 15.1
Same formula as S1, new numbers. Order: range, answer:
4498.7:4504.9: 14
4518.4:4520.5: 12.9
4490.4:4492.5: 13.7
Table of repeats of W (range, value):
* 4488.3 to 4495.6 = 13.1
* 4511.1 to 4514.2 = 12.1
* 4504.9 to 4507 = 14.4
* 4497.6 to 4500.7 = 11.6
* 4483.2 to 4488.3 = 12.7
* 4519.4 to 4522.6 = 12.5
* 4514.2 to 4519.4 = 12.9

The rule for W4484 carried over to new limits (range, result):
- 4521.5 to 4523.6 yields 12.8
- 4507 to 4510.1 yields 13.4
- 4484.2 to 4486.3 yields 13.5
